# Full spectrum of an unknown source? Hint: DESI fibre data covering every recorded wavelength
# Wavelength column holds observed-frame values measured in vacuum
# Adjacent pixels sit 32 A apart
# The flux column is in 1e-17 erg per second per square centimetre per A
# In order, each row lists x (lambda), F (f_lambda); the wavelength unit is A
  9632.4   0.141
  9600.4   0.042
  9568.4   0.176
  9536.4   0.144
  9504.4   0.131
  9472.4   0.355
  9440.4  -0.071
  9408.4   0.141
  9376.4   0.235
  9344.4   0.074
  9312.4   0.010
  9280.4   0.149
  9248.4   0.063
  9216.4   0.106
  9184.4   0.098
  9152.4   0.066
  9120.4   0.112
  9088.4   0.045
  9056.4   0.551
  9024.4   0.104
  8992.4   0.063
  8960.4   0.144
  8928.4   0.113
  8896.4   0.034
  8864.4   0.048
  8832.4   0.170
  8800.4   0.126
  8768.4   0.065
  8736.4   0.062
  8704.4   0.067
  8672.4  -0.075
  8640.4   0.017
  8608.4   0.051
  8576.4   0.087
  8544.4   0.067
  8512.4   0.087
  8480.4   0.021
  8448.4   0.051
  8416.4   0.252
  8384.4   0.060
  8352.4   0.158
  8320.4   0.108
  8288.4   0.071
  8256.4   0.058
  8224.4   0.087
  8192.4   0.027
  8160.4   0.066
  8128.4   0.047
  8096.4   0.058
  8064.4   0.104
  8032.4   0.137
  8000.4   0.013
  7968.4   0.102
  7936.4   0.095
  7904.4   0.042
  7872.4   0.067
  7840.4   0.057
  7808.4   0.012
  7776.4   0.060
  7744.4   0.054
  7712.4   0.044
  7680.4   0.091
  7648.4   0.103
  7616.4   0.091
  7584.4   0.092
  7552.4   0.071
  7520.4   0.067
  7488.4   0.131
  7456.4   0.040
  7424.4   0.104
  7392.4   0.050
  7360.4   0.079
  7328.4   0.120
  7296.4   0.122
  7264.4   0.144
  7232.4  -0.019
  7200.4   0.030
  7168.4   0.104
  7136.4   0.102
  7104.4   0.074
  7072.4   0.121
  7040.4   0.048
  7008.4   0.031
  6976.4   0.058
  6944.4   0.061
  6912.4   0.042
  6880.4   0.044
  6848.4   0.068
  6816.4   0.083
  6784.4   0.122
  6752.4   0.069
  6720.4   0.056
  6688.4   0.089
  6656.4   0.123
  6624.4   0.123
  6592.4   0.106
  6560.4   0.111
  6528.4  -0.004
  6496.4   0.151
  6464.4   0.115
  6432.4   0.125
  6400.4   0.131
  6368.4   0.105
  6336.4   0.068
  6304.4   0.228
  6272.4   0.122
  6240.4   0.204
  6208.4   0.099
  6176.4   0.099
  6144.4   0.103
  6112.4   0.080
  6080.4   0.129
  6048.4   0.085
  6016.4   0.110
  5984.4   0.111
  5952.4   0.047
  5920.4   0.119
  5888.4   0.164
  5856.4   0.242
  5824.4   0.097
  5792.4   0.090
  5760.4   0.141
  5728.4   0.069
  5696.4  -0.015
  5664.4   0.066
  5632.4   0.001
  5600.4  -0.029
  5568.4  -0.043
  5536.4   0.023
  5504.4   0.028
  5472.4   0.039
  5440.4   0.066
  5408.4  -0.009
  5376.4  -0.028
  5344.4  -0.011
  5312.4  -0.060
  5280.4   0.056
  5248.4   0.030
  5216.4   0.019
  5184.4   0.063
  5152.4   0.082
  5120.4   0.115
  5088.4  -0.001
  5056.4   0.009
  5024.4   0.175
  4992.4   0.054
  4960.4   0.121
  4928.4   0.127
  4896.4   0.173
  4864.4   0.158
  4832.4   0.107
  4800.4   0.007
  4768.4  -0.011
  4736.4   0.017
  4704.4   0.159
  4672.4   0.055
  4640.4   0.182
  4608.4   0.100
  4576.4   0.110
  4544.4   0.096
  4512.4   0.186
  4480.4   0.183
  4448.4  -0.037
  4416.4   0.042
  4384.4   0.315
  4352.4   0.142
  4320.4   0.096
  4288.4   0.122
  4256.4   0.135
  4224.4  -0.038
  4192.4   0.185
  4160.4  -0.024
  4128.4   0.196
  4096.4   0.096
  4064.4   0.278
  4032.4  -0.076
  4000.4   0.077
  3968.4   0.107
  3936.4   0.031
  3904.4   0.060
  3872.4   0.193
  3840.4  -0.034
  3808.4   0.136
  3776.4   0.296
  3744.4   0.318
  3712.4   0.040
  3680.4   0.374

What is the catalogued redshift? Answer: 1.428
